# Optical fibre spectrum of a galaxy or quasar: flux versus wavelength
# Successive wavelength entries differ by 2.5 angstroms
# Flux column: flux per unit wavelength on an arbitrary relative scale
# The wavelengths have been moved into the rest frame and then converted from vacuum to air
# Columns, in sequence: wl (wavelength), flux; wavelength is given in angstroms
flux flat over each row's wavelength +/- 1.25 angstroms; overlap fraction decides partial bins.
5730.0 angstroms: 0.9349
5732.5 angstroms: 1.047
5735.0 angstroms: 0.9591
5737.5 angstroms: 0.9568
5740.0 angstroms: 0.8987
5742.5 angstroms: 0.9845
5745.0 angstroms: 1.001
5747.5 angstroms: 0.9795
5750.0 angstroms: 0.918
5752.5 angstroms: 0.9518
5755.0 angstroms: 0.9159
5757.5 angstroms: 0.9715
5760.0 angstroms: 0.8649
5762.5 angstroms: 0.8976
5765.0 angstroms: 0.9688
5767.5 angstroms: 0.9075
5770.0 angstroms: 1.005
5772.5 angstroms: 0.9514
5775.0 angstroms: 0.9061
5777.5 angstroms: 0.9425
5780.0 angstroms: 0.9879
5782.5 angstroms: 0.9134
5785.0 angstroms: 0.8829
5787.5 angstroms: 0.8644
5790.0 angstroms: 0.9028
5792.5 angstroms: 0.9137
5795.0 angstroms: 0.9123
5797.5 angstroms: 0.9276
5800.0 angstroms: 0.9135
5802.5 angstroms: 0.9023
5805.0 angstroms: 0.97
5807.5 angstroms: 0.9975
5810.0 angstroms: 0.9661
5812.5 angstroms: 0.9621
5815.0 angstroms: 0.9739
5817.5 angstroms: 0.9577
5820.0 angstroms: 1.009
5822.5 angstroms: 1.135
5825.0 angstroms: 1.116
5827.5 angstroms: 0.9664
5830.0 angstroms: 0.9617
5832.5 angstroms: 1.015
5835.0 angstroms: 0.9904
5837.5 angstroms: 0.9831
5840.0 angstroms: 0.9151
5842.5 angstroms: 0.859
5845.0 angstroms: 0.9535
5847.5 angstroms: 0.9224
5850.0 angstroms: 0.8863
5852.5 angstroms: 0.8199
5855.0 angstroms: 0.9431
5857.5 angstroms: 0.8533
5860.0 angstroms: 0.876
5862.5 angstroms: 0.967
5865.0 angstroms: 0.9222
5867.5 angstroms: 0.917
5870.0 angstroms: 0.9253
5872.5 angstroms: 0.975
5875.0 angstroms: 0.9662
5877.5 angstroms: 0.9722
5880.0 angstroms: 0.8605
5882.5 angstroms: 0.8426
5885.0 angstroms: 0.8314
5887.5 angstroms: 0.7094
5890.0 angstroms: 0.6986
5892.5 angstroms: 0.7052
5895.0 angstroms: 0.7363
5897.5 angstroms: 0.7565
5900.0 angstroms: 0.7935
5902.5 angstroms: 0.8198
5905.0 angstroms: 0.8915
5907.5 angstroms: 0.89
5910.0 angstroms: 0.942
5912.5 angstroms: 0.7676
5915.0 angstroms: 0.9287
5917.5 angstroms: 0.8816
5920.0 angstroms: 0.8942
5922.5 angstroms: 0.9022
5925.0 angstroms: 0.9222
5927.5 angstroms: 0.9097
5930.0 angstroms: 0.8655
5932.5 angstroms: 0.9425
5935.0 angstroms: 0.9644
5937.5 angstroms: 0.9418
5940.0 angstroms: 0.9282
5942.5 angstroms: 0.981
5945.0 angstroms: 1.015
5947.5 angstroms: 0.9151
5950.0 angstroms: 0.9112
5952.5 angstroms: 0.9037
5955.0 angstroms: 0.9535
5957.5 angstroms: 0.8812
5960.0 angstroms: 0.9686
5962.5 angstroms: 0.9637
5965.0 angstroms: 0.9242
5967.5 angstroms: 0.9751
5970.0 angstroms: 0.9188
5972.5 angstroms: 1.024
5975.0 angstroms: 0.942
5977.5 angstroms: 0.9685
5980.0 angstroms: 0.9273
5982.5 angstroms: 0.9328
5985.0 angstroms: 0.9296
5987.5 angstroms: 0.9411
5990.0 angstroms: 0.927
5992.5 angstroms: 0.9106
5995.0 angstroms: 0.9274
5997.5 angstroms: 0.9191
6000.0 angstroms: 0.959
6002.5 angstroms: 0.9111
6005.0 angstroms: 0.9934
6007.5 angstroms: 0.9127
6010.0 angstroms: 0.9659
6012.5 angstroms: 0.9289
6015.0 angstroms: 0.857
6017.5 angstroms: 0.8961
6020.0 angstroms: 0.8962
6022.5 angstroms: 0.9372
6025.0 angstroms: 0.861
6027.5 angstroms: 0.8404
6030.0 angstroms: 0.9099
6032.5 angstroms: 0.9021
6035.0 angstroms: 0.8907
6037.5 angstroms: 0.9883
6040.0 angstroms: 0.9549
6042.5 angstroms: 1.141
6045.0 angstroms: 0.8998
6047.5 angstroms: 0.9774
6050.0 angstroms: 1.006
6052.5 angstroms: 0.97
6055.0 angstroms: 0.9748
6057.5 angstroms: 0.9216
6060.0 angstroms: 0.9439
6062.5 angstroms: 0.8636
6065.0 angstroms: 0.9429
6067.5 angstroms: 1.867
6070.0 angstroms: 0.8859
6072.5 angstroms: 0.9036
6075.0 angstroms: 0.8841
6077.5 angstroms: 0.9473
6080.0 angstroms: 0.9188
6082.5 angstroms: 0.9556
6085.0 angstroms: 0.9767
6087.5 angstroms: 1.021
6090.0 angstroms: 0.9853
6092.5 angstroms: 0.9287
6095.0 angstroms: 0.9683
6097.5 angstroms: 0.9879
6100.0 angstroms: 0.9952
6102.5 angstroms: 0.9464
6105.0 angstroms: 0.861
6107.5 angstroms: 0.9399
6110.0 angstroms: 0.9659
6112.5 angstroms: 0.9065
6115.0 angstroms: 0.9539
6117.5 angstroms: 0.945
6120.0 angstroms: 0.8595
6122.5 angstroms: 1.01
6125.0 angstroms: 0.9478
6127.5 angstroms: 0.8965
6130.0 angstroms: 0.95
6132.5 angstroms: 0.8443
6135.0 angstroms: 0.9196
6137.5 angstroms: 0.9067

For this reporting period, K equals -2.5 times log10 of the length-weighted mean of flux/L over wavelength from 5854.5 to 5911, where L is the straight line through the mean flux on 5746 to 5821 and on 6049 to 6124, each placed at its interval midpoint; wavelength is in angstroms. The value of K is 0.11 mag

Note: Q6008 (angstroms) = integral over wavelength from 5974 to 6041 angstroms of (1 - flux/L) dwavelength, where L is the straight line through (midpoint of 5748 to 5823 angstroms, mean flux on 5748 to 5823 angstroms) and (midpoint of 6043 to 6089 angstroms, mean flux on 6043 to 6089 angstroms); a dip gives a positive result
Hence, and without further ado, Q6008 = 4.1 angstroms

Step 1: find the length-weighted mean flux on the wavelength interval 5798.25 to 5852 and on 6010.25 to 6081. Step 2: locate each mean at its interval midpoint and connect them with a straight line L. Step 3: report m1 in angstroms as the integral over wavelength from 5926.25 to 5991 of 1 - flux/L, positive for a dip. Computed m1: 1.5 angstroms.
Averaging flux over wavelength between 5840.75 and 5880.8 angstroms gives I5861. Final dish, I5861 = 0.914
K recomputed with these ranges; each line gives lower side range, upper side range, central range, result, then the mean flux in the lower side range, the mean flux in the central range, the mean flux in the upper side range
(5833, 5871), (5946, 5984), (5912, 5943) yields 0.025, 0.917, 0.912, 0.941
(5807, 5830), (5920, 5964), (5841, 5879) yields 0.074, 1.01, 0.917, 0.932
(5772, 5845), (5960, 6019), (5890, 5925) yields 0.132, 0.955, 0.837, 0.938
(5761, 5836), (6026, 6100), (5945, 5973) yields 0.032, 0.957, 0.941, 0.978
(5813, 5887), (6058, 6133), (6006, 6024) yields 0.052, 0.94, 0.914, 0.968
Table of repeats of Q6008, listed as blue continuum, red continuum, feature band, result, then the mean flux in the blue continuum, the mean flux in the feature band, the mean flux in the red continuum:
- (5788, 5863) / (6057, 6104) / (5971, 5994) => 0.7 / 0.948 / 0.944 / 0.992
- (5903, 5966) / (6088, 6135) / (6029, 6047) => -0.5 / 0.918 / 0.957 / 0.939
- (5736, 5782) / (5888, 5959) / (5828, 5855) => -0.6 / 0.945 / 0.932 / 0.879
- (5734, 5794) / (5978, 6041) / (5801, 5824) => -1.3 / 0.935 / 0.987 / 0.921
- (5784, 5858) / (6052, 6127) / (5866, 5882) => 0.3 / 0.947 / 0.931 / 0.972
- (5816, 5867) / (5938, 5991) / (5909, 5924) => 1.0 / 0.952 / 0.886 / 0.944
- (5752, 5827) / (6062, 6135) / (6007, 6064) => 1.9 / 0.95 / 0.932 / 0.968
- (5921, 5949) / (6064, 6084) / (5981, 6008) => 1.3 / 0.935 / 0.934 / 1.04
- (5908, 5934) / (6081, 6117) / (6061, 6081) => -1.7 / 0.896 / 1.03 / 0.956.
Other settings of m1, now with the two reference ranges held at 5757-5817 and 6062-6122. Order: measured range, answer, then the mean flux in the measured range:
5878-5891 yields 2.0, 0.801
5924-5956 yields 0.7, 0.935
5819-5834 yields -1.5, 1.03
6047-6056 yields -0.1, 0.983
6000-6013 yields 0.3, 0.945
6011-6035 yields 1.8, 0.893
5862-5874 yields 0.1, 0.94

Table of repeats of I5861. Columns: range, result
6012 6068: 0.961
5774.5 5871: 0.942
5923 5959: 0.931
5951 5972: 0.939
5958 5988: 0.95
